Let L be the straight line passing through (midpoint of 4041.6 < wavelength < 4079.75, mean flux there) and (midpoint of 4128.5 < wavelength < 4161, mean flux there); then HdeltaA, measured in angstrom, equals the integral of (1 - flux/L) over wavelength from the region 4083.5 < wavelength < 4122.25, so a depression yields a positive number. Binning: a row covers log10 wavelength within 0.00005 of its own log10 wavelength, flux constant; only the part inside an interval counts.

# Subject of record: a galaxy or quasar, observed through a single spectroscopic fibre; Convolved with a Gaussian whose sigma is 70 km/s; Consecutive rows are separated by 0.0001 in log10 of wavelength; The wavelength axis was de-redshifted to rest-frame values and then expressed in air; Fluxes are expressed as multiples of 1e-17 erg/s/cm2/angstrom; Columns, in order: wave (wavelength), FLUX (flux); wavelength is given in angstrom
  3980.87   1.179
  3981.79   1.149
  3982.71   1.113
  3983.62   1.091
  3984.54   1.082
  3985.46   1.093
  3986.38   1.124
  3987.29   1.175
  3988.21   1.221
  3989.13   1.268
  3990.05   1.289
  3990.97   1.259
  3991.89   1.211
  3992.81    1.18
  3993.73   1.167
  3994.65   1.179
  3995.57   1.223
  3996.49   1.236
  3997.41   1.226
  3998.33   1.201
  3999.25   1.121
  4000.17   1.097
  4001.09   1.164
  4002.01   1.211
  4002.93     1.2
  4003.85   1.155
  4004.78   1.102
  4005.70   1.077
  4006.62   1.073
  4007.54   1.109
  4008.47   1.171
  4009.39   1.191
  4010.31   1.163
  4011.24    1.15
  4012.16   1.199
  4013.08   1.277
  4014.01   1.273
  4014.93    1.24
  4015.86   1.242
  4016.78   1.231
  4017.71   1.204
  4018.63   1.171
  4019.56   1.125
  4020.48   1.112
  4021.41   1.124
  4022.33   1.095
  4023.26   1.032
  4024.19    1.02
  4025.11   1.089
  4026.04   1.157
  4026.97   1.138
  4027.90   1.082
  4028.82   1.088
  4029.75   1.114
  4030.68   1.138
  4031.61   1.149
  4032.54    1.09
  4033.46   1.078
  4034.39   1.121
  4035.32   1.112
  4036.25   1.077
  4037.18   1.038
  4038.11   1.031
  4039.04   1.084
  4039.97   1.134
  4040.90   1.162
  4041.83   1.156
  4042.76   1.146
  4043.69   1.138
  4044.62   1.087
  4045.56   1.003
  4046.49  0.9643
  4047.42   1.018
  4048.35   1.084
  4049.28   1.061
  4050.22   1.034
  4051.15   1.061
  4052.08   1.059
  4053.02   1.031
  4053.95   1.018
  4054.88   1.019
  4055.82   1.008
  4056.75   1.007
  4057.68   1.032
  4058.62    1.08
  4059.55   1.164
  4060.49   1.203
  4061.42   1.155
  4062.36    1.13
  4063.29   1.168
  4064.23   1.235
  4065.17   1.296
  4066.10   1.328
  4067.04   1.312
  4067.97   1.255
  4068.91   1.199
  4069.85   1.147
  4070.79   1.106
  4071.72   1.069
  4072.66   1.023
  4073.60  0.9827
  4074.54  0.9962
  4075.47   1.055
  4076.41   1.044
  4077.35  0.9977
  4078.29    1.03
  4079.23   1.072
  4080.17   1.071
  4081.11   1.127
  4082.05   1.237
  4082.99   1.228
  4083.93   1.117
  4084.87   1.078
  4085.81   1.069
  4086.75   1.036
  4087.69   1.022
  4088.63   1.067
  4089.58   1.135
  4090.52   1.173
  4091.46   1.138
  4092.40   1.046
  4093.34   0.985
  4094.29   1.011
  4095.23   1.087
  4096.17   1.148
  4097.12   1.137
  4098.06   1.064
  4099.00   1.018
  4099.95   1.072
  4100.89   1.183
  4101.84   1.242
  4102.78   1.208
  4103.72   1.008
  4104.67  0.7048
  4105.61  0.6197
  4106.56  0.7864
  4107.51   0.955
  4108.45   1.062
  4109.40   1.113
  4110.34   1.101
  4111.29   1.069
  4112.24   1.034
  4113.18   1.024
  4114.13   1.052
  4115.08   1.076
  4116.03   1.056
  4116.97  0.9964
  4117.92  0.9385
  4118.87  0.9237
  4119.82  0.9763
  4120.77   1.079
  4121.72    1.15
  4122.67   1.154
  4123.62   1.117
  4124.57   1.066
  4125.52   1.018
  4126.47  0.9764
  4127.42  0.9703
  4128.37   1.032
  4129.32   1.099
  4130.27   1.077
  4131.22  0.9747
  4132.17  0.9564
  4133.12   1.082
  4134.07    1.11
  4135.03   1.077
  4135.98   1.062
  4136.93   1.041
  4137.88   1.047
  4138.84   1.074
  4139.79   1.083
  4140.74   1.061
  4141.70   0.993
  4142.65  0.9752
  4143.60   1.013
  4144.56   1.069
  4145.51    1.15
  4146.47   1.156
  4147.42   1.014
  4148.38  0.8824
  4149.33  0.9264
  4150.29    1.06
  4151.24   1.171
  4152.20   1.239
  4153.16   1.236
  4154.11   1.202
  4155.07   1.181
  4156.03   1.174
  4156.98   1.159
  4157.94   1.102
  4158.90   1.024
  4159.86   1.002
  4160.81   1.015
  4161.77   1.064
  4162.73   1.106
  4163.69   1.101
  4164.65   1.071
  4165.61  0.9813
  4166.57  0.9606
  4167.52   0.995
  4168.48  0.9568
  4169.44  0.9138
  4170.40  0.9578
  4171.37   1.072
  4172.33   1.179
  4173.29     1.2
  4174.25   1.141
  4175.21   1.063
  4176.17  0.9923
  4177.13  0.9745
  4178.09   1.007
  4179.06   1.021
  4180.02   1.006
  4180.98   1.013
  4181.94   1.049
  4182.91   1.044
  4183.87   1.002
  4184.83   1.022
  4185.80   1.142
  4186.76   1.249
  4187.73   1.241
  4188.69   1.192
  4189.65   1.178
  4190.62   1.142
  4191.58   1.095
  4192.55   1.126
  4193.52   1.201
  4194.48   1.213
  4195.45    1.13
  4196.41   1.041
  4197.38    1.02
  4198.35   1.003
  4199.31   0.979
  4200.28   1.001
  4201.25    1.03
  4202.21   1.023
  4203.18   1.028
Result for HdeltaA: 1.5 angstrom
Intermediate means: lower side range 1.1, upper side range 1.07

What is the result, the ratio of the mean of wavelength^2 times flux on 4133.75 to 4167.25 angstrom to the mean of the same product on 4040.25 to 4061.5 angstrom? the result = 1.05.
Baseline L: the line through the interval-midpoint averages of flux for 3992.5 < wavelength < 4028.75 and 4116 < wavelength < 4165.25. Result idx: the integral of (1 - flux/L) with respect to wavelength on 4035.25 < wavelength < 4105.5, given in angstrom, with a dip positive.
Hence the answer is 1.5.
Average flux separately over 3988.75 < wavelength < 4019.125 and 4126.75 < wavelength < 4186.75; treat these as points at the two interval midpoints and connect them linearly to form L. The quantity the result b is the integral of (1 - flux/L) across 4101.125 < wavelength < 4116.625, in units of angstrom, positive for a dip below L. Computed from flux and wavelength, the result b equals 1.3 angstrom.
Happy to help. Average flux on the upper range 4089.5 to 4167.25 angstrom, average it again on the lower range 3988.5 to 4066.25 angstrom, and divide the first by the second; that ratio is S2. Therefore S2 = 0.93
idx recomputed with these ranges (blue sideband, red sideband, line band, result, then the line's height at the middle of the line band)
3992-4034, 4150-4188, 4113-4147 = 1.5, 1.1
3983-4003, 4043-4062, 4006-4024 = -0.4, 1.14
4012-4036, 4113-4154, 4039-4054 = 0.7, 1.12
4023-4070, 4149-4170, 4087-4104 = 0.0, 1.09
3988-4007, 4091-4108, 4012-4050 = 0.5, 1.13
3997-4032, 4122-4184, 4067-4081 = 0.3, 1.11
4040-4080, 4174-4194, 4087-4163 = 2.7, 1.09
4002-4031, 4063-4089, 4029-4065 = 1.3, 1.13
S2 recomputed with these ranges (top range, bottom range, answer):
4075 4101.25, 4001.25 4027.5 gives 0.94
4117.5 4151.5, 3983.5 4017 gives 0.88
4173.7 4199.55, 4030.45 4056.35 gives 1.01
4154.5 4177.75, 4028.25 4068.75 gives 0.95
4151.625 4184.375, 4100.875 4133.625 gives 1.04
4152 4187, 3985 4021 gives 0.90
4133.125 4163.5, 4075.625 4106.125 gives 1.01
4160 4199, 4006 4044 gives 0.94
